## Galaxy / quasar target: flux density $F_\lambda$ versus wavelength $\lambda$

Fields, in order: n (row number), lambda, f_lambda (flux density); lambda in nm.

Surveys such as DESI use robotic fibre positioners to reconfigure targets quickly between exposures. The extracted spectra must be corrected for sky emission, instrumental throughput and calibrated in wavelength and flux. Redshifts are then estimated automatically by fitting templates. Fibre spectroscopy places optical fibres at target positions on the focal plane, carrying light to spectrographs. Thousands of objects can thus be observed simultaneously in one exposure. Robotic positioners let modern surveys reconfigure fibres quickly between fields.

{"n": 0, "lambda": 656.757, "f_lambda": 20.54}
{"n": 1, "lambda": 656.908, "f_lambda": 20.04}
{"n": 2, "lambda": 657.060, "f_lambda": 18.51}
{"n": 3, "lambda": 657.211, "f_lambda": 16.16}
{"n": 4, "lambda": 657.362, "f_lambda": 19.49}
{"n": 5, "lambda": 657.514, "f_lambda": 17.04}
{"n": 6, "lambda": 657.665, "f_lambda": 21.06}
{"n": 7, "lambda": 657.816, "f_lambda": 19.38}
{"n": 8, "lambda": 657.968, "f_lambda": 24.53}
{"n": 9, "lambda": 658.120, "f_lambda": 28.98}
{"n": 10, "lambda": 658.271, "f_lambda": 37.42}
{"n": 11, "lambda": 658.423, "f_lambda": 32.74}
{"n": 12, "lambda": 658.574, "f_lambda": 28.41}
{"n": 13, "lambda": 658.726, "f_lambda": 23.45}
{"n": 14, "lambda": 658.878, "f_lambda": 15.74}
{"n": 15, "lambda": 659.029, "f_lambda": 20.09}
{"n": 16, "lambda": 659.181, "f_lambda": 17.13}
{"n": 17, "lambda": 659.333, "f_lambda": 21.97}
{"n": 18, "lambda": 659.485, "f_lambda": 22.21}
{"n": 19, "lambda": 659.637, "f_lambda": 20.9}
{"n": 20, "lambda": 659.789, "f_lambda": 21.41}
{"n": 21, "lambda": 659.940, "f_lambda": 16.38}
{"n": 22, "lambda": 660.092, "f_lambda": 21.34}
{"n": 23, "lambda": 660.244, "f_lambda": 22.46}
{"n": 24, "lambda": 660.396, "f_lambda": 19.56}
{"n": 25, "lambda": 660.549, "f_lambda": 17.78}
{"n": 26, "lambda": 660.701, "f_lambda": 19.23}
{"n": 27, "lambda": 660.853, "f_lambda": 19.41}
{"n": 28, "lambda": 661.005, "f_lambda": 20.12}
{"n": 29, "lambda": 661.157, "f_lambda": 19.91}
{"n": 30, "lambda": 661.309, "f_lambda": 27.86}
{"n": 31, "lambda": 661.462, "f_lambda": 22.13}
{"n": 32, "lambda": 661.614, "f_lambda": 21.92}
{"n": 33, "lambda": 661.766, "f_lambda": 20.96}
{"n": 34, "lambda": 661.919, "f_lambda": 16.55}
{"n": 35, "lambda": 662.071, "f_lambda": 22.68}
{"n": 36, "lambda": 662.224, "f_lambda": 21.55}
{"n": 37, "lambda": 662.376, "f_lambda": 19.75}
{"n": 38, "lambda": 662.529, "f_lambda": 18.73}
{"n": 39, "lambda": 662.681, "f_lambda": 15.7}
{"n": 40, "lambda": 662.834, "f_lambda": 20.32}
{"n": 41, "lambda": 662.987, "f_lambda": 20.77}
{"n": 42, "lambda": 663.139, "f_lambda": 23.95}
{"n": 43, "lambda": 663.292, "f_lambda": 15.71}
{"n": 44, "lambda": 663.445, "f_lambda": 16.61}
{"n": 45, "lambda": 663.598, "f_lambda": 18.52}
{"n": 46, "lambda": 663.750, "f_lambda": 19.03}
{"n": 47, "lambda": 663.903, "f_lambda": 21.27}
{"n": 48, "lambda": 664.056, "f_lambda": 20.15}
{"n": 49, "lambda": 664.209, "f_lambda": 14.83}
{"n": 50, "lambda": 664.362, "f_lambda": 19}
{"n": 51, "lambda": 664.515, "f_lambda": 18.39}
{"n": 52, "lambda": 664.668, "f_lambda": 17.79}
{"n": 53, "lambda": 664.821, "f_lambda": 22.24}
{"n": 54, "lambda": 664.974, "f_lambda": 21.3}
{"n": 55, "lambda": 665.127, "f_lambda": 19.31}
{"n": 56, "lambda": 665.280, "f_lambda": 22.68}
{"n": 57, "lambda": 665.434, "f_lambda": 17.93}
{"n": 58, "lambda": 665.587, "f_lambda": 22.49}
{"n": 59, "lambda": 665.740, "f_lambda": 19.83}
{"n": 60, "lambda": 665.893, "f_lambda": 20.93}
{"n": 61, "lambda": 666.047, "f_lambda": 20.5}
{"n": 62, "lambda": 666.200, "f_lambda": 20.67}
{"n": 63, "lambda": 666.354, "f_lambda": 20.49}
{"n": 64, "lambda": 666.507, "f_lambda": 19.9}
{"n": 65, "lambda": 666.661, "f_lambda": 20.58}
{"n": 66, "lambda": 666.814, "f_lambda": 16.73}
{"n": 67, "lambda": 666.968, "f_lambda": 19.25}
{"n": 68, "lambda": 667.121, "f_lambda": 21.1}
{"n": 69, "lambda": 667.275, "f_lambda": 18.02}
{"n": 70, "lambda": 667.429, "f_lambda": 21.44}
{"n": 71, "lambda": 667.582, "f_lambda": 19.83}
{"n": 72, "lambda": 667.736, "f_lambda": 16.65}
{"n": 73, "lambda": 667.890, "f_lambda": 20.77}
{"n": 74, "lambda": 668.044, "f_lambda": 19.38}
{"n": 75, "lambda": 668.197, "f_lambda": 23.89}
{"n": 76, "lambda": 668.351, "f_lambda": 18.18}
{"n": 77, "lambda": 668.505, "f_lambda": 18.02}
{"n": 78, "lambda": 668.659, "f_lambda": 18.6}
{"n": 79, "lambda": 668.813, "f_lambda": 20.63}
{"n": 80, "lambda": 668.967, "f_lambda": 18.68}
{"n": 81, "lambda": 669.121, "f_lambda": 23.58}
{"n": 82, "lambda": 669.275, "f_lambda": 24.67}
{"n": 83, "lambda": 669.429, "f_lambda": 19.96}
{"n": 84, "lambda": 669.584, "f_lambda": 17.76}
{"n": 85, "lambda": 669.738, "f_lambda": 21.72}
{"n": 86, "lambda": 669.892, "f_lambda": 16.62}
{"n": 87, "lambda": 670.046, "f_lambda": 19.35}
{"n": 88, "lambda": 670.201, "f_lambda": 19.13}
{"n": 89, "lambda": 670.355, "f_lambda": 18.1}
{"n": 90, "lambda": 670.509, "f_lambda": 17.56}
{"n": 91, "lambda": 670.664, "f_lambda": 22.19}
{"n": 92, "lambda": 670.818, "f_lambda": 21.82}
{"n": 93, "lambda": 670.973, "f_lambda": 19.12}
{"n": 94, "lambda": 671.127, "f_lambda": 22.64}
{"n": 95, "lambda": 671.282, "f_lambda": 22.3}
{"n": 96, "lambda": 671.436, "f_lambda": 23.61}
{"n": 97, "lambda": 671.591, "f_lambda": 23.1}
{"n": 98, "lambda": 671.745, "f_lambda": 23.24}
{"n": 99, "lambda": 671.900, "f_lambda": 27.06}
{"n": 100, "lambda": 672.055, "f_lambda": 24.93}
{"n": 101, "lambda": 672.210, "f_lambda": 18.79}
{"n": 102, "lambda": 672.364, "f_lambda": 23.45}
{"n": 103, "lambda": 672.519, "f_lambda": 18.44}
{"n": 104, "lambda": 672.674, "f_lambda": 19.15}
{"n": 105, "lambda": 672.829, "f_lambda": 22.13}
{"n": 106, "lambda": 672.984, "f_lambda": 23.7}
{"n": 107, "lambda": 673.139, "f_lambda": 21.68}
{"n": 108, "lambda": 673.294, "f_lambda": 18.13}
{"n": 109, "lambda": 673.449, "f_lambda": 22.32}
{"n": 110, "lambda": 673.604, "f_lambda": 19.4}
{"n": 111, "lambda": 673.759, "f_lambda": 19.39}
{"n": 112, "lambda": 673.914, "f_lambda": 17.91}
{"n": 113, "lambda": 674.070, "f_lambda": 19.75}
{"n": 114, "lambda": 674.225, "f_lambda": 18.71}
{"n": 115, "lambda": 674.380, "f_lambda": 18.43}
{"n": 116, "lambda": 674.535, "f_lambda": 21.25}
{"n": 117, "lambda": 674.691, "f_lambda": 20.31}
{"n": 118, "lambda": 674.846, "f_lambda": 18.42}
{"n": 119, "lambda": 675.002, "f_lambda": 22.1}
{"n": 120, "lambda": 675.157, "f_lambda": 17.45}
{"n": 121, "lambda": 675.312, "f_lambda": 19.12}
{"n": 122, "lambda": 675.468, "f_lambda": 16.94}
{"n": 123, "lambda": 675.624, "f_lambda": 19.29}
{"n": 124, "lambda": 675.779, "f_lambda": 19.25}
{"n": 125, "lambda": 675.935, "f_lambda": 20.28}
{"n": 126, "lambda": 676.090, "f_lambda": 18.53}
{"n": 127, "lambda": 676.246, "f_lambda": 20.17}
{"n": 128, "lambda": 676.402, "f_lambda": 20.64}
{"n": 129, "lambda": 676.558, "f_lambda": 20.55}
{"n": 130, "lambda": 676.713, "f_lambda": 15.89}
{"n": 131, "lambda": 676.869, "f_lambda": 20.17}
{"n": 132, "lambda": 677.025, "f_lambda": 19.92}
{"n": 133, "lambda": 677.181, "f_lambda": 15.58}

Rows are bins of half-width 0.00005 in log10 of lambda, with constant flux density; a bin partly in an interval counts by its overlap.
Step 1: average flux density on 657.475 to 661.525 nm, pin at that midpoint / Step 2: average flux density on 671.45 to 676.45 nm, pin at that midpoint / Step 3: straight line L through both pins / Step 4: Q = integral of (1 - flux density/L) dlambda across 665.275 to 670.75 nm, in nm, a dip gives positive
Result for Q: 0.329 nm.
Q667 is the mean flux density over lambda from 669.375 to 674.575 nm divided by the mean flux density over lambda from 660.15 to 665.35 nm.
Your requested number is 1.04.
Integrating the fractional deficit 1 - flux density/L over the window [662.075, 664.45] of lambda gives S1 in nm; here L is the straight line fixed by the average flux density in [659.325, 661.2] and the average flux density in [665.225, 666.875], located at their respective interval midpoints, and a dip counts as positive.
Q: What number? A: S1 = 0.121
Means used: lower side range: 20.2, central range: 19.2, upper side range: 20.2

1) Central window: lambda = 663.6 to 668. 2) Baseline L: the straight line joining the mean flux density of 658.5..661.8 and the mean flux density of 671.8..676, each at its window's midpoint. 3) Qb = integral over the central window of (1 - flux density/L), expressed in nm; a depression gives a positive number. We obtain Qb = 0.20 nm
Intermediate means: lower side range 20.9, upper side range 20.3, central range 19.7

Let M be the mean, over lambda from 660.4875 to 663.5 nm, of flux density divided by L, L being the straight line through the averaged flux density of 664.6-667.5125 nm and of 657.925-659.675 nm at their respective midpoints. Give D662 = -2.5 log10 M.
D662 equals 0.13 mag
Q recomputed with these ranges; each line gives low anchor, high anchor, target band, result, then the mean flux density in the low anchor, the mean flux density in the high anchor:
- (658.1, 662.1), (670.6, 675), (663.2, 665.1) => 0.260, 22.1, 21.1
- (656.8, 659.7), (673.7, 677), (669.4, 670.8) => 0.068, 22.4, 19.3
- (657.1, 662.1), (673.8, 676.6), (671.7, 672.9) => -0.140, 21.7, 19.4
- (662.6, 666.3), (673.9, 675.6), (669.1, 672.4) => -0.343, 19.6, 19.2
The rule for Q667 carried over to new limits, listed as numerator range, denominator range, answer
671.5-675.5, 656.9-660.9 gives 0.95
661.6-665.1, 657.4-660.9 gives 0.88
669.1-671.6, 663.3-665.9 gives 1.06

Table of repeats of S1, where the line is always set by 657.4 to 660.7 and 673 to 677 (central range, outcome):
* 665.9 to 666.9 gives 0.05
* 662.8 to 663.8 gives 0.11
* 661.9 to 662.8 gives 0.10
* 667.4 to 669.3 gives 0.04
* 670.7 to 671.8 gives -0.11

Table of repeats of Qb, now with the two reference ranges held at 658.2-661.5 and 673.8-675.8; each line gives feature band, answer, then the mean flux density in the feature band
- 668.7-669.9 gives -0.02 nm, 20.6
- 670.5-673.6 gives -0.33 nm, 21.8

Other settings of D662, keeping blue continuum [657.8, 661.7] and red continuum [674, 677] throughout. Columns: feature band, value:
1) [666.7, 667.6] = 0.083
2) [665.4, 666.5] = 0.039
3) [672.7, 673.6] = -0.078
